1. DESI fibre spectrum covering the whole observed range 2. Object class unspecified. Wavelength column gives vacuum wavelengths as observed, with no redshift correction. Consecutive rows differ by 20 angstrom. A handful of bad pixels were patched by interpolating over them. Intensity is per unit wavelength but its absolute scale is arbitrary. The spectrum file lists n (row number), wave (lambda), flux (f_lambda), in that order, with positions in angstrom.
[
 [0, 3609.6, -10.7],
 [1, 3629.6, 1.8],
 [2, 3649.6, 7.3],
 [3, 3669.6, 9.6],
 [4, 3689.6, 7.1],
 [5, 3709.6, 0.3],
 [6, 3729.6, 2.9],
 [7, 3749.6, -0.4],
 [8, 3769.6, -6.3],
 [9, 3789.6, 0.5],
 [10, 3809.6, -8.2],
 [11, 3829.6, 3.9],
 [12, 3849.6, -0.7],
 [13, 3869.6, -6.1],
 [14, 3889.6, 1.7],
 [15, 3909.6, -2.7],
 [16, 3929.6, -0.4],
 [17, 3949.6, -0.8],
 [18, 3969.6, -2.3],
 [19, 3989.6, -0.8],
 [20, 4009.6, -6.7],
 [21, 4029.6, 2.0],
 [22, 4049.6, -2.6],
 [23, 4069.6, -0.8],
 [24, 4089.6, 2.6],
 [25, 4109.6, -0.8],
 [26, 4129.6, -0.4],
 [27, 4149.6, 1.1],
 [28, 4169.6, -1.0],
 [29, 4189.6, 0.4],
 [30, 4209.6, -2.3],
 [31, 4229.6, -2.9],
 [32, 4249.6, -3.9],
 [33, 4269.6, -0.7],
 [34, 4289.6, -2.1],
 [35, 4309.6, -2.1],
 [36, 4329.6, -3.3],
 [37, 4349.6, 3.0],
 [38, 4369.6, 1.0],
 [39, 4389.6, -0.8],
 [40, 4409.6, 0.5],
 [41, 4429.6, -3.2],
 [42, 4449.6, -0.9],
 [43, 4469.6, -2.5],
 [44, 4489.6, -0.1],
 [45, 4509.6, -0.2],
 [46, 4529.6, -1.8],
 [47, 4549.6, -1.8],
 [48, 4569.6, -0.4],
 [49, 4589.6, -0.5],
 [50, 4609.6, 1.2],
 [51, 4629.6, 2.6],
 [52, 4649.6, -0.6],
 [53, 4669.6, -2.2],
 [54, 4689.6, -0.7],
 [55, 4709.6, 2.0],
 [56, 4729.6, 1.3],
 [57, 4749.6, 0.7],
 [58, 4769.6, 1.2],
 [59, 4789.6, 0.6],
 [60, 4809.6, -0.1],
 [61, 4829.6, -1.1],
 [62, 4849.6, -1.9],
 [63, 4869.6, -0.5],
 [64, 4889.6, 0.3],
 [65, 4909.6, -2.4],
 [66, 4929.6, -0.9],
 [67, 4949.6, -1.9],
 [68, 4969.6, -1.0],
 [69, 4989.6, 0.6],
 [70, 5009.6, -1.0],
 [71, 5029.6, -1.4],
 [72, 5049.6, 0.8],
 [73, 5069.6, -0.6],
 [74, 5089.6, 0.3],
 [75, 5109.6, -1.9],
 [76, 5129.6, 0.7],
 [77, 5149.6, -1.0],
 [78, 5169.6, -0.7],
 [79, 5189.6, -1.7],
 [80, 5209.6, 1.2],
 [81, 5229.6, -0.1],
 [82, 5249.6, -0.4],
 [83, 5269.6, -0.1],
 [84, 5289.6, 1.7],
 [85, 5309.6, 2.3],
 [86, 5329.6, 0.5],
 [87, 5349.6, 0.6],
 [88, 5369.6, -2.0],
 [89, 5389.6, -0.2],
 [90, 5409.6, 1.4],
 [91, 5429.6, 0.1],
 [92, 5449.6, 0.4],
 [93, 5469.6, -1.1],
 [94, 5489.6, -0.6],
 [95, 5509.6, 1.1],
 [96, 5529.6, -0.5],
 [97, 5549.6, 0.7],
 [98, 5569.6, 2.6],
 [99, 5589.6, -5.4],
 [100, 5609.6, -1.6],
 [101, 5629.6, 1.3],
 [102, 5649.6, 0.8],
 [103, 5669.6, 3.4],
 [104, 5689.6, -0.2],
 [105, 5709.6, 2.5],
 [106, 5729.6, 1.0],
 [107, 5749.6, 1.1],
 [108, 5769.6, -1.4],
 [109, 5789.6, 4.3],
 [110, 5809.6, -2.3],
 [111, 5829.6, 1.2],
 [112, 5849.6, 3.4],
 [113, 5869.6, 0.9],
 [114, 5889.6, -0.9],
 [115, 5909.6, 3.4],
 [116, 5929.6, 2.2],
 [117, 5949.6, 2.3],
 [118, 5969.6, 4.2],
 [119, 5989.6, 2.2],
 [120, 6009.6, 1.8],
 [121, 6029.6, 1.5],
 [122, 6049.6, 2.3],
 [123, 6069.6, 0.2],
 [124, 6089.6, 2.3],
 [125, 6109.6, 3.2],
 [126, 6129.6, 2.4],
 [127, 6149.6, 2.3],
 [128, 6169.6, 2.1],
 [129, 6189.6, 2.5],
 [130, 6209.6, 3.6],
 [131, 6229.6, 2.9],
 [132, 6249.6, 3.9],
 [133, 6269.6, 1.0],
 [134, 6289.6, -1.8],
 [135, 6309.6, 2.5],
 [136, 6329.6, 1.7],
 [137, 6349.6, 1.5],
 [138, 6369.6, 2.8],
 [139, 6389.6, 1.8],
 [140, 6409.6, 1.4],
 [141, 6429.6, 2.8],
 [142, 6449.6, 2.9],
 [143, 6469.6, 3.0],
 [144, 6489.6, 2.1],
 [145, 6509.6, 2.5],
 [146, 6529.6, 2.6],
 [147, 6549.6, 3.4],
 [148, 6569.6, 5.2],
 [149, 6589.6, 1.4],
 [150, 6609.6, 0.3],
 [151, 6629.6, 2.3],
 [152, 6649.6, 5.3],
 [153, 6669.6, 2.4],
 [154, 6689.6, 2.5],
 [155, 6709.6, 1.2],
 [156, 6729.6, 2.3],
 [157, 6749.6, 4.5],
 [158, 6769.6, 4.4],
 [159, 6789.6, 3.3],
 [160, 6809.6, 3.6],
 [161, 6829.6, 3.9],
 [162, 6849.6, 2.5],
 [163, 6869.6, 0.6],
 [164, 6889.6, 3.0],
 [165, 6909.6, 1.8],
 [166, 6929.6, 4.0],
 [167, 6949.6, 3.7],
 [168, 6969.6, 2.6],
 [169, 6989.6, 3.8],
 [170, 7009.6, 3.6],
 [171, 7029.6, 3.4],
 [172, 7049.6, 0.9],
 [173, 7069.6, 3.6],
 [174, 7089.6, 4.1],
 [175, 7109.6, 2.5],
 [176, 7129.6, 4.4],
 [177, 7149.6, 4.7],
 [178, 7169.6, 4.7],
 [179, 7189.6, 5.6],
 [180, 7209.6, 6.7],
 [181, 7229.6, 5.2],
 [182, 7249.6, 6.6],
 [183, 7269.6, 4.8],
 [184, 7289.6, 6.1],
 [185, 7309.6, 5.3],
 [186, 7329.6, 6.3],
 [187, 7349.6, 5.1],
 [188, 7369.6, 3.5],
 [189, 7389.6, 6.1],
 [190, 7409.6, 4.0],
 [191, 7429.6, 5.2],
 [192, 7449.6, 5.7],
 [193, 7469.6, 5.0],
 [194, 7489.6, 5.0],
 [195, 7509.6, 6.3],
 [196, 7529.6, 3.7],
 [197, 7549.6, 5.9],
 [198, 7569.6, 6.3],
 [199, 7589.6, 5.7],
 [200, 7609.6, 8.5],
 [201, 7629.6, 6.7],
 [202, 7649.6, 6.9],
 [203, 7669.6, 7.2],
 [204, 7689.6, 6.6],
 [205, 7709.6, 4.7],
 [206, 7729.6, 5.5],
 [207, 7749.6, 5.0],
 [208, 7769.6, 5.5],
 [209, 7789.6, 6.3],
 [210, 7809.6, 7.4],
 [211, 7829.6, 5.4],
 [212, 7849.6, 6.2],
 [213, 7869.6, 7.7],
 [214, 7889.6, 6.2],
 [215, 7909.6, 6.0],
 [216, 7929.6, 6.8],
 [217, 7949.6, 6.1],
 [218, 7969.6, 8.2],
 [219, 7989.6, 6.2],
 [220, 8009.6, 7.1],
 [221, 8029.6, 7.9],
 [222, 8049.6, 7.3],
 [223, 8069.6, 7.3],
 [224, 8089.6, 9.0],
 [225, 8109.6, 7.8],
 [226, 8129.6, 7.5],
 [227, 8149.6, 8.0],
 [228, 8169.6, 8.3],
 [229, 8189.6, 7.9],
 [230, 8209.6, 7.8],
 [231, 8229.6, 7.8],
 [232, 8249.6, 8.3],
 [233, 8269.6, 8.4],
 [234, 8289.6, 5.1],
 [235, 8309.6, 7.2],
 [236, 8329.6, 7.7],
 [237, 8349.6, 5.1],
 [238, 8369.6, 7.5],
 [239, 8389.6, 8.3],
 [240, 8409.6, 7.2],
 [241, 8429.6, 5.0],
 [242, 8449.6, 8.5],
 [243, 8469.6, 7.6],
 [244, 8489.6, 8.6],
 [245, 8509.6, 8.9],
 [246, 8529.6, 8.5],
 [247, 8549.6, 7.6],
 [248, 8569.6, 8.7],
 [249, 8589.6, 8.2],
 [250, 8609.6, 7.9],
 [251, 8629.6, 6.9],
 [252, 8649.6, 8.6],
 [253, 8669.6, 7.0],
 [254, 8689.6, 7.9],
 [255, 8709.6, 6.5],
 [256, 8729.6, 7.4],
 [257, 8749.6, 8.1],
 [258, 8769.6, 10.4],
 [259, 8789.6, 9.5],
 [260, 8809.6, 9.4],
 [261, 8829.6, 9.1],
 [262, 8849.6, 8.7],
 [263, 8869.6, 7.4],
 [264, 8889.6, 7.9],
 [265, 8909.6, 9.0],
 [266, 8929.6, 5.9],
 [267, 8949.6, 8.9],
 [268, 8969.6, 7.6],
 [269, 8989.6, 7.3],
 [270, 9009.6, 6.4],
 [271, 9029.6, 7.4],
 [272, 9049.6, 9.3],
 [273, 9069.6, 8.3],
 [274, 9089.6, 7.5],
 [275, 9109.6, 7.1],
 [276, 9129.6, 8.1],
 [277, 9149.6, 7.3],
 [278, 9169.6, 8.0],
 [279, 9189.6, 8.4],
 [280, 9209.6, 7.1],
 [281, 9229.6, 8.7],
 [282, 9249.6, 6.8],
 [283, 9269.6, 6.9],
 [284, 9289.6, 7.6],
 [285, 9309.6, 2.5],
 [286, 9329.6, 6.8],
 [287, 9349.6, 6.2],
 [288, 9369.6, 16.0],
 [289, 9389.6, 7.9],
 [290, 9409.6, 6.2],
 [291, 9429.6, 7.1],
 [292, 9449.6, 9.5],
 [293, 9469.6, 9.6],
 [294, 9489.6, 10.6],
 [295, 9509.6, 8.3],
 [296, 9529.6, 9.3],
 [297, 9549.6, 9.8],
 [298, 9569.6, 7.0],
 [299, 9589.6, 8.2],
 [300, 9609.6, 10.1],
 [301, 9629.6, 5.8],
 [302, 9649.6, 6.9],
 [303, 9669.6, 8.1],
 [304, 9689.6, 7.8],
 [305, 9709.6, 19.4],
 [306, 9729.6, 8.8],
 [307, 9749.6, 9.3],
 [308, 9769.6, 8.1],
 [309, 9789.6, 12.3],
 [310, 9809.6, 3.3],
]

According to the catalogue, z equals 0.791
